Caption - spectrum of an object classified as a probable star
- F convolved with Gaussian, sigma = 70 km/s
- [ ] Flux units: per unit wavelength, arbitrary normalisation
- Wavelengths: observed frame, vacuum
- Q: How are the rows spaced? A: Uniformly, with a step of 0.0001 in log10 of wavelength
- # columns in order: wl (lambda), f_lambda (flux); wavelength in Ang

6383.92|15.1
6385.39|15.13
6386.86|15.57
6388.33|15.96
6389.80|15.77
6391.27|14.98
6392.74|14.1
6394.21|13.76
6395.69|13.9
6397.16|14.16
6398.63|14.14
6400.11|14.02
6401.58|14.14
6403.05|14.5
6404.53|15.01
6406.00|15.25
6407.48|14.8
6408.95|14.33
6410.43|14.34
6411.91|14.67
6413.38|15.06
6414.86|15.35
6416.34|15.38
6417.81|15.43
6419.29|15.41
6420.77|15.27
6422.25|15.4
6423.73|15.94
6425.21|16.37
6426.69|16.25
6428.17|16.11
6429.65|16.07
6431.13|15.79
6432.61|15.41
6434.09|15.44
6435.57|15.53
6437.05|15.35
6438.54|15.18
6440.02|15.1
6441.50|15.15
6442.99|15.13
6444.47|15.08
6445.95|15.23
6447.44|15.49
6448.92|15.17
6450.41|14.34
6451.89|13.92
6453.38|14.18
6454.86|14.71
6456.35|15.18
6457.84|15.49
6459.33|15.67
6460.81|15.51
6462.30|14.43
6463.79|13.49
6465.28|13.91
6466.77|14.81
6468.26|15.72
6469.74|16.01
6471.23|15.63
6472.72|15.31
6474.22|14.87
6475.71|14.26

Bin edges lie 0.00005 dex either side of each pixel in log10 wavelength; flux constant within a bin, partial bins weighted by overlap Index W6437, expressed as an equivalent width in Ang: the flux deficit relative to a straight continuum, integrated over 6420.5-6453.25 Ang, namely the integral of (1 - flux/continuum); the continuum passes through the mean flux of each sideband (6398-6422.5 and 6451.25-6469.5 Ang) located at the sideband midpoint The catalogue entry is -1.2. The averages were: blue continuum 14.8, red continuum 14.8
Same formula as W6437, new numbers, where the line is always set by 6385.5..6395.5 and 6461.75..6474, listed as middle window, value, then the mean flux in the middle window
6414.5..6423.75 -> -0.3 Ang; 15.4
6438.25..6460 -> -0.1 Ang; 15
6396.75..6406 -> 0.3 Ang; 14.4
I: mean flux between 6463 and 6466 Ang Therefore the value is 13.7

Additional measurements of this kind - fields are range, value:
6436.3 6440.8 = 15.2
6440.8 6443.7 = 15.1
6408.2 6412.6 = 14.4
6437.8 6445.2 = 15.1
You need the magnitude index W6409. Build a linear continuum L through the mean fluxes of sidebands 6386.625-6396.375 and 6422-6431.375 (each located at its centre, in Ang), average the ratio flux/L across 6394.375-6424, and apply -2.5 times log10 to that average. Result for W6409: 0.05 mag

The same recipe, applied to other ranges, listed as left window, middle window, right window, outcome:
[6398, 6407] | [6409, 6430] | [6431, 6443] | -0.038 mag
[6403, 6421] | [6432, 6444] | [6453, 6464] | -0.024 mag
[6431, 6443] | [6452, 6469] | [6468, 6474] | 0.052 mag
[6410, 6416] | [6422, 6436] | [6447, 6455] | -0.076 mag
